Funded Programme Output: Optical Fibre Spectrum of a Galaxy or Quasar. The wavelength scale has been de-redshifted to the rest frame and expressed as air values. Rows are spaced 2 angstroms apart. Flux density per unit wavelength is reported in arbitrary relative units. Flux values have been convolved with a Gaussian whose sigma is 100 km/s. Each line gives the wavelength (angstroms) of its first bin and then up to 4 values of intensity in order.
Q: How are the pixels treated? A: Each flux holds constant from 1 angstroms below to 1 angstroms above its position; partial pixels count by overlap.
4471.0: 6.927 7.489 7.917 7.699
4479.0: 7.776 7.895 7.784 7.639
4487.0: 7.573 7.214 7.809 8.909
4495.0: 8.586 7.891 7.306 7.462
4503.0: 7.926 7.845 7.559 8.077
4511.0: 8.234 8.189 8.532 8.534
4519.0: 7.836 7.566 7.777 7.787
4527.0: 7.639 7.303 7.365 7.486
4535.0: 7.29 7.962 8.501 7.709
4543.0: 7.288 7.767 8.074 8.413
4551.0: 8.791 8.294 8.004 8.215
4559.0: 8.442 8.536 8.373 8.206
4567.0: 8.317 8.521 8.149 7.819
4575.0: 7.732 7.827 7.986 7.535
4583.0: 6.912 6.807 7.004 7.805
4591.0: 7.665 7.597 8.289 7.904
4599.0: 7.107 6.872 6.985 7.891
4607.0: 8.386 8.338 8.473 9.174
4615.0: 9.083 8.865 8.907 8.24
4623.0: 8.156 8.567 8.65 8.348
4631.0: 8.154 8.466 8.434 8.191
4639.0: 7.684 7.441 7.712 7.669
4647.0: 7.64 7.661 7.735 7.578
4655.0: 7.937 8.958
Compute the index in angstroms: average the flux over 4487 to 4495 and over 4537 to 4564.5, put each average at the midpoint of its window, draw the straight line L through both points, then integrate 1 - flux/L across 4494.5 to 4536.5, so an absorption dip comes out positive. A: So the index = 1.4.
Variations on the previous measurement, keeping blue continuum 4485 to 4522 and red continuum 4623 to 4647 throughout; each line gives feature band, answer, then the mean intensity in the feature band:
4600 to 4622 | -0.6 angstroms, 8.29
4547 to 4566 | -0.8 angstroms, 8.35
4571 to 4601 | 1.8 angstroms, 7.57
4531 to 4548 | 0.5 angstroms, 7.74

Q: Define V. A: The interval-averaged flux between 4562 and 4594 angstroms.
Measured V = 7.77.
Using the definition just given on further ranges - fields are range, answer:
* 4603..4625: 8.48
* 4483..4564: 7.94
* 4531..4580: 8.06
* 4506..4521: 8.1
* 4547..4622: 8.04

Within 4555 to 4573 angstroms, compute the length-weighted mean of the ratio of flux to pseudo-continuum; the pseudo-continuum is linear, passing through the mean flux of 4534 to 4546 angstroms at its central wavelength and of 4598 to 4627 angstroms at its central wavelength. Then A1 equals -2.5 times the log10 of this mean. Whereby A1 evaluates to -0.05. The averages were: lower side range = 7.75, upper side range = 8.23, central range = 8.3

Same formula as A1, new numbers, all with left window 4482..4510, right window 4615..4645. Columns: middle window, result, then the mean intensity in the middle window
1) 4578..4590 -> 0.110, 7.34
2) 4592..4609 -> 0.070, 7.67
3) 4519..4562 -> 0.009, 7.91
